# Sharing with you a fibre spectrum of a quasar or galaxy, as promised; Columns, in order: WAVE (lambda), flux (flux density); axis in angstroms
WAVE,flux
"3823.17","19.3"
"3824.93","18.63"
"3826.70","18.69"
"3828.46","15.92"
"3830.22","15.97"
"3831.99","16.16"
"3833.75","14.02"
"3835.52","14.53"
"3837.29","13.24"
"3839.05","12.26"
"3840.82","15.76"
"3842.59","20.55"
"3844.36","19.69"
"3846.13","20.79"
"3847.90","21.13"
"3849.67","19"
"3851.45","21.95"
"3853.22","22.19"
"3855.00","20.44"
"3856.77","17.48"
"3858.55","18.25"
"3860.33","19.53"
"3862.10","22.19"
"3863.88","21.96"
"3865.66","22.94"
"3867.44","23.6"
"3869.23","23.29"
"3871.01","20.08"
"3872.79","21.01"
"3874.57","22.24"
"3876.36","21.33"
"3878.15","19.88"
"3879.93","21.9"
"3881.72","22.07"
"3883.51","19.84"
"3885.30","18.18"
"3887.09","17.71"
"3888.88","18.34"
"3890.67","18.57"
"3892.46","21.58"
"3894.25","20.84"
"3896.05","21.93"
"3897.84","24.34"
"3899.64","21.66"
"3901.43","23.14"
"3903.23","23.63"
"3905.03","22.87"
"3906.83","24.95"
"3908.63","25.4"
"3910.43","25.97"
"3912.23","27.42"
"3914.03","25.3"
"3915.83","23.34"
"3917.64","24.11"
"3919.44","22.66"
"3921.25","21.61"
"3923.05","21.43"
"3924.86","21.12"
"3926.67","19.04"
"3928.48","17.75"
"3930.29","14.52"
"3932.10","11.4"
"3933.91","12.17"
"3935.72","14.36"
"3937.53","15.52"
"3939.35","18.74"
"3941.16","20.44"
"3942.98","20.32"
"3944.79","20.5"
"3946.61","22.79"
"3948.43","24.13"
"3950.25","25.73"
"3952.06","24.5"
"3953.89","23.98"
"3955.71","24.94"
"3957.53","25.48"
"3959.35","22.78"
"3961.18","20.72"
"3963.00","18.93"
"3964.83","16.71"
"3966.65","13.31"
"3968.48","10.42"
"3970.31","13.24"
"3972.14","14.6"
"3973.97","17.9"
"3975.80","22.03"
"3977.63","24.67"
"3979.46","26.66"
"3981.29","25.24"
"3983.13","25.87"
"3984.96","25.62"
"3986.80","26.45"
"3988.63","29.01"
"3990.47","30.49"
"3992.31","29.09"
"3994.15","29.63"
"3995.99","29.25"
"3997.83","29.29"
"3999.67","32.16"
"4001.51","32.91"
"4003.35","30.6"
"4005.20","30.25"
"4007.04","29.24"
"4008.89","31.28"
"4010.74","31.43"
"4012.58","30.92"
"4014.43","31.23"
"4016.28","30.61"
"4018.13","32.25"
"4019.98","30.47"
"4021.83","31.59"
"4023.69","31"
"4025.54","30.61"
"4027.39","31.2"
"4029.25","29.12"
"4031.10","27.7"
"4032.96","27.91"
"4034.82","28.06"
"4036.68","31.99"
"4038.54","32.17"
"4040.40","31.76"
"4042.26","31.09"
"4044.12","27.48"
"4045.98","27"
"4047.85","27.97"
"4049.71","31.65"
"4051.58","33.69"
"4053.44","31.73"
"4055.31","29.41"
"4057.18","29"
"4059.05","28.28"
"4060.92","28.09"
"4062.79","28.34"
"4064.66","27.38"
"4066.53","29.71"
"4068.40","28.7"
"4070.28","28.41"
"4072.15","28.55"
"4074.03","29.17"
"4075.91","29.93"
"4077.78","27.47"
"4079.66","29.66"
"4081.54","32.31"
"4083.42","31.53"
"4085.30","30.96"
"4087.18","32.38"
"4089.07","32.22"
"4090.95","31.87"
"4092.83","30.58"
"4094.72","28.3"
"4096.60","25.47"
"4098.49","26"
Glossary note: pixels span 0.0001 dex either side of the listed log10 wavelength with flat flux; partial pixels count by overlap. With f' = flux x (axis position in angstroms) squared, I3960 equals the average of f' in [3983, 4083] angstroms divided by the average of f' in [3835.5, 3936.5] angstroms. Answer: 1.6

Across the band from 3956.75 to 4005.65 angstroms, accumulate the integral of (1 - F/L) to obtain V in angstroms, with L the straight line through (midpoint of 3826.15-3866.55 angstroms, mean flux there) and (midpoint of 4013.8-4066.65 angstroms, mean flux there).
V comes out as 4.5 angstroms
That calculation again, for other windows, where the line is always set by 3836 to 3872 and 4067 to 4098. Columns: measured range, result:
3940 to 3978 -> 6.3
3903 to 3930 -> -0.5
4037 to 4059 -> -1.5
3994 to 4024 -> -4.9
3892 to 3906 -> -0.5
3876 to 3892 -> 1.0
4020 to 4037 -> -1.5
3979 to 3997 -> -1.5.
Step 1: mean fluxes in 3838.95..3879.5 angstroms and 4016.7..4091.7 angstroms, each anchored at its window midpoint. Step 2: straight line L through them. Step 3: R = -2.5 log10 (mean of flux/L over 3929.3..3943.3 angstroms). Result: 0.47 mag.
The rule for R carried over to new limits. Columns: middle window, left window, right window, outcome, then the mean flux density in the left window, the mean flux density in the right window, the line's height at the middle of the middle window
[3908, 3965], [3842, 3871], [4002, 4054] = 0.20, 20.9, 30.4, 25.4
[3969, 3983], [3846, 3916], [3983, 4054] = 0.31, 21.7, 30.1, 27.5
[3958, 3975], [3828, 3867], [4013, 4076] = 0.45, 18.5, 29.8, 25.3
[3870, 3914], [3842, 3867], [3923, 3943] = -0.17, 20.6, 16.9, 18.9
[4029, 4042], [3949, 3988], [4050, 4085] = -0.11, 21.5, 29.6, 27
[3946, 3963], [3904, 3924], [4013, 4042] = 0.12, 24.1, 30.5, 26.4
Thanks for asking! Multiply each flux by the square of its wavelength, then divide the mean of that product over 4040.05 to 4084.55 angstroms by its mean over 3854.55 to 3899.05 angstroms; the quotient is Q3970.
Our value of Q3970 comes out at 1.6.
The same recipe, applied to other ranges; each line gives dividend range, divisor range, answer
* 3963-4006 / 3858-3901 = 1.23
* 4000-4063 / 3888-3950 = 1.53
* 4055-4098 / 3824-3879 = 1.72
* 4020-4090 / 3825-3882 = 1.71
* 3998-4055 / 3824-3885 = 1.72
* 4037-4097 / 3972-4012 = 1.12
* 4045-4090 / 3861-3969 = 1.53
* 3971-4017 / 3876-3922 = 1.31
